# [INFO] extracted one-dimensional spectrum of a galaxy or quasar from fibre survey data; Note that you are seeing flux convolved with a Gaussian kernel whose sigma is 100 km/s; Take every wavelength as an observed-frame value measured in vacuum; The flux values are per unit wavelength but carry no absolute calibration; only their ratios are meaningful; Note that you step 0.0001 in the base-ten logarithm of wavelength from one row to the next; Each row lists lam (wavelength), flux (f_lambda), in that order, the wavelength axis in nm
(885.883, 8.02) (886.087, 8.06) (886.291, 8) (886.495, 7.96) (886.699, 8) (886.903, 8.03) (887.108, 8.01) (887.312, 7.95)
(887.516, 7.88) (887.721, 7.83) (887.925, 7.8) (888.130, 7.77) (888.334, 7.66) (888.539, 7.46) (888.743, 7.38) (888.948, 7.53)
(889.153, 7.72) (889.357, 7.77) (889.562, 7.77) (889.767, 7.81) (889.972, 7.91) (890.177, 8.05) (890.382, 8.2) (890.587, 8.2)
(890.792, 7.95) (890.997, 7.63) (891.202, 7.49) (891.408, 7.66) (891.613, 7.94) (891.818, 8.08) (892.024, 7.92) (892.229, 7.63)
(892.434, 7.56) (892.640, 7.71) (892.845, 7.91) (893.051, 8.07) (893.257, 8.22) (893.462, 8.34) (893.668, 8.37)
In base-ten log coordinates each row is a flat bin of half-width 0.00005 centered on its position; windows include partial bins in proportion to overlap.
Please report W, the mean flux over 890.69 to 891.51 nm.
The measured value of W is 7.68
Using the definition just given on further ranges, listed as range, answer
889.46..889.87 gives 7.79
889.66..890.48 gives 7.99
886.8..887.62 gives 7.96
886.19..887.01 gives 7.99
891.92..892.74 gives 7.7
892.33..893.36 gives 7.9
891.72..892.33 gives 7.87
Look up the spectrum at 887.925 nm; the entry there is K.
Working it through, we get 7.8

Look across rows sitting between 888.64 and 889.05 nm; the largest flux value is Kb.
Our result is 7.53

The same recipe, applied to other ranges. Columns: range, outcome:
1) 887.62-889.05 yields 7.83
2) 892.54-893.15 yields 8.07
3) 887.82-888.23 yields 7.8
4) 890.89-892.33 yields 8.08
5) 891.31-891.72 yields 7.94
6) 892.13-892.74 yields 7.71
